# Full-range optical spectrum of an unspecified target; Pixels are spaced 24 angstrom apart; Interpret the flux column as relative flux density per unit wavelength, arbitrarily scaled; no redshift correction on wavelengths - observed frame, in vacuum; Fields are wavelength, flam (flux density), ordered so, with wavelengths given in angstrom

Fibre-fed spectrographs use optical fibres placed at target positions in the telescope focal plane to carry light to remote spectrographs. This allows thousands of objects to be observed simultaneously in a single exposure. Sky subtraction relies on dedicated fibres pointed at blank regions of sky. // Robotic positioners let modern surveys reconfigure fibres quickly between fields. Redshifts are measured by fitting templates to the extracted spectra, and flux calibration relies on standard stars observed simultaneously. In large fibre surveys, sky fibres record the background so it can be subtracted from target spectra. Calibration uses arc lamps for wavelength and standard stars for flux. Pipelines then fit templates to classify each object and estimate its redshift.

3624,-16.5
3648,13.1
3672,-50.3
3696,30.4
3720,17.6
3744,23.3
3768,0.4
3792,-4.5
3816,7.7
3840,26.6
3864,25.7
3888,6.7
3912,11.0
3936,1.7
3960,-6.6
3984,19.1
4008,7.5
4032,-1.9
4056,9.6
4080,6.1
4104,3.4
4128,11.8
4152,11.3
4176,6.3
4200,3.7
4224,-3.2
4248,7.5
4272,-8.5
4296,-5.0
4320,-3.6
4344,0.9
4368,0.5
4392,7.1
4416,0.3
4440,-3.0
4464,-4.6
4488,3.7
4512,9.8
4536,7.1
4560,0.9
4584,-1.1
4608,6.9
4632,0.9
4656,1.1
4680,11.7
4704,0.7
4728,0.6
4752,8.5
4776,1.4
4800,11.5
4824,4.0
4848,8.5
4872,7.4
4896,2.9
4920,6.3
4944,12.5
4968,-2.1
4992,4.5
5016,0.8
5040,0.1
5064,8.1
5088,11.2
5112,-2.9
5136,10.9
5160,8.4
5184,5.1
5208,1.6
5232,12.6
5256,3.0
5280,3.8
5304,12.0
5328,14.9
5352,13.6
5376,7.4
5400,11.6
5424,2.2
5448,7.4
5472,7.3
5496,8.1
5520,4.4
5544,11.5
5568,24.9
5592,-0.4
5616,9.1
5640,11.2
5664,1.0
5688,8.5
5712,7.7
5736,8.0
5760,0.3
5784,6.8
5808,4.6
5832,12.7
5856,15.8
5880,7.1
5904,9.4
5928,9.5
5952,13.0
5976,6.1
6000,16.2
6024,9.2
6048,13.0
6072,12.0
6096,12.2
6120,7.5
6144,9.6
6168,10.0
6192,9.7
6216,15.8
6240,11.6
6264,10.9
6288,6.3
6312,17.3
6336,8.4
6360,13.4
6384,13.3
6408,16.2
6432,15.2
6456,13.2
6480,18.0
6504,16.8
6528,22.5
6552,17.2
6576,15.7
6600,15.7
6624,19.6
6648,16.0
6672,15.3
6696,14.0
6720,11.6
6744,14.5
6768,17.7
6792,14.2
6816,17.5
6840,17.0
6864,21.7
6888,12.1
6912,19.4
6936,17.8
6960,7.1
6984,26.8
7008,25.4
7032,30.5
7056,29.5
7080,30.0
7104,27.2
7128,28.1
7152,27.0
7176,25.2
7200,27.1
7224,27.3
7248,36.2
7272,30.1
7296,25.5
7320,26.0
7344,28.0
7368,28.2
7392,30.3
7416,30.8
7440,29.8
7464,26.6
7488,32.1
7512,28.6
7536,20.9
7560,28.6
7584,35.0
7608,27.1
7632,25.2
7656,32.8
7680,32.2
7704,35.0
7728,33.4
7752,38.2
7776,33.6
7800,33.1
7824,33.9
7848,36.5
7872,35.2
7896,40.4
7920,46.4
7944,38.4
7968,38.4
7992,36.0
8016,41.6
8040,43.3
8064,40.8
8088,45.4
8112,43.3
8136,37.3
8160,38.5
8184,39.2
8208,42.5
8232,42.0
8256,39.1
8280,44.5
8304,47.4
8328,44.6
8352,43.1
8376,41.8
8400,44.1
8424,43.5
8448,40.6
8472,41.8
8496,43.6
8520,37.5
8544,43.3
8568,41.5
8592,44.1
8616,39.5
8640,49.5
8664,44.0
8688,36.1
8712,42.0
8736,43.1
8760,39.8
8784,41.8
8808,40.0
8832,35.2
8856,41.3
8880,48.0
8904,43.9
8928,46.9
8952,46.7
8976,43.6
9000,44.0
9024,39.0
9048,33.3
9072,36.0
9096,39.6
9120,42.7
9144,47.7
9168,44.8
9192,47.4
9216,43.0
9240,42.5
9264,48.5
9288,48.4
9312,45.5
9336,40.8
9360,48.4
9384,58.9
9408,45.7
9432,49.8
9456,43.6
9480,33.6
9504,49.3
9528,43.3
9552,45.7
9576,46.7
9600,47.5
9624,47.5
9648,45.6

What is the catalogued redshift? 0.751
